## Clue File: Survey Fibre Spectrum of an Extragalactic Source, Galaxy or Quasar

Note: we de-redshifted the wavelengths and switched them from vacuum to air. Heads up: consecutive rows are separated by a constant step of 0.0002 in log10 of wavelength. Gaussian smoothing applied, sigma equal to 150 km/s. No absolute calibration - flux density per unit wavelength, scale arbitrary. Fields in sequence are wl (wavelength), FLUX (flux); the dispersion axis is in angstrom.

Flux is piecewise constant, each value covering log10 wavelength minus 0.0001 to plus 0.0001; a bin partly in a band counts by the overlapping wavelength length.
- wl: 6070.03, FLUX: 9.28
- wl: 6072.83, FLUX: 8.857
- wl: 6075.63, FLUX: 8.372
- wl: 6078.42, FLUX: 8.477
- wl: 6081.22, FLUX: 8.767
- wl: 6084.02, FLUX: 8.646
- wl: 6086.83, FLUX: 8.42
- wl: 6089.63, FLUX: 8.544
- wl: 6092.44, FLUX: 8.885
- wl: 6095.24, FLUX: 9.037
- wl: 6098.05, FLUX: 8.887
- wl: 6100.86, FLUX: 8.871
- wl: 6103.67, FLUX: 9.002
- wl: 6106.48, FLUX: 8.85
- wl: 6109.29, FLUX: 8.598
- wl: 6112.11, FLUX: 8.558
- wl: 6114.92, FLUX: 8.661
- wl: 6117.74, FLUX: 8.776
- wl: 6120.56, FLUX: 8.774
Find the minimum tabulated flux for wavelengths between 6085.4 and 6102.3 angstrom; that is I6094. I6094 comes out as 8.42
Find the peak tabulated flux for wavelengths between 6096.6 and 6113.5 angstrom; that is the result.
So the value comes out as 9.002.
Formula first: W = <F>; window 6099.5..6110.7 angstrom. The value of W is 8.83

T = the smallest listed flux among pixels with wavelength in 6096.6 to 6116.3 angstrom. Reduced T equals 8.558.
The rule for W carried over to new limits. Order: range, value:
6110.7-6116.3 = 8.61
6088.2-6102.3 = 8.85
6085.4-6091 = 8.48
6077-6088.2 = 8.58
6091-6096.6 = 8.96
